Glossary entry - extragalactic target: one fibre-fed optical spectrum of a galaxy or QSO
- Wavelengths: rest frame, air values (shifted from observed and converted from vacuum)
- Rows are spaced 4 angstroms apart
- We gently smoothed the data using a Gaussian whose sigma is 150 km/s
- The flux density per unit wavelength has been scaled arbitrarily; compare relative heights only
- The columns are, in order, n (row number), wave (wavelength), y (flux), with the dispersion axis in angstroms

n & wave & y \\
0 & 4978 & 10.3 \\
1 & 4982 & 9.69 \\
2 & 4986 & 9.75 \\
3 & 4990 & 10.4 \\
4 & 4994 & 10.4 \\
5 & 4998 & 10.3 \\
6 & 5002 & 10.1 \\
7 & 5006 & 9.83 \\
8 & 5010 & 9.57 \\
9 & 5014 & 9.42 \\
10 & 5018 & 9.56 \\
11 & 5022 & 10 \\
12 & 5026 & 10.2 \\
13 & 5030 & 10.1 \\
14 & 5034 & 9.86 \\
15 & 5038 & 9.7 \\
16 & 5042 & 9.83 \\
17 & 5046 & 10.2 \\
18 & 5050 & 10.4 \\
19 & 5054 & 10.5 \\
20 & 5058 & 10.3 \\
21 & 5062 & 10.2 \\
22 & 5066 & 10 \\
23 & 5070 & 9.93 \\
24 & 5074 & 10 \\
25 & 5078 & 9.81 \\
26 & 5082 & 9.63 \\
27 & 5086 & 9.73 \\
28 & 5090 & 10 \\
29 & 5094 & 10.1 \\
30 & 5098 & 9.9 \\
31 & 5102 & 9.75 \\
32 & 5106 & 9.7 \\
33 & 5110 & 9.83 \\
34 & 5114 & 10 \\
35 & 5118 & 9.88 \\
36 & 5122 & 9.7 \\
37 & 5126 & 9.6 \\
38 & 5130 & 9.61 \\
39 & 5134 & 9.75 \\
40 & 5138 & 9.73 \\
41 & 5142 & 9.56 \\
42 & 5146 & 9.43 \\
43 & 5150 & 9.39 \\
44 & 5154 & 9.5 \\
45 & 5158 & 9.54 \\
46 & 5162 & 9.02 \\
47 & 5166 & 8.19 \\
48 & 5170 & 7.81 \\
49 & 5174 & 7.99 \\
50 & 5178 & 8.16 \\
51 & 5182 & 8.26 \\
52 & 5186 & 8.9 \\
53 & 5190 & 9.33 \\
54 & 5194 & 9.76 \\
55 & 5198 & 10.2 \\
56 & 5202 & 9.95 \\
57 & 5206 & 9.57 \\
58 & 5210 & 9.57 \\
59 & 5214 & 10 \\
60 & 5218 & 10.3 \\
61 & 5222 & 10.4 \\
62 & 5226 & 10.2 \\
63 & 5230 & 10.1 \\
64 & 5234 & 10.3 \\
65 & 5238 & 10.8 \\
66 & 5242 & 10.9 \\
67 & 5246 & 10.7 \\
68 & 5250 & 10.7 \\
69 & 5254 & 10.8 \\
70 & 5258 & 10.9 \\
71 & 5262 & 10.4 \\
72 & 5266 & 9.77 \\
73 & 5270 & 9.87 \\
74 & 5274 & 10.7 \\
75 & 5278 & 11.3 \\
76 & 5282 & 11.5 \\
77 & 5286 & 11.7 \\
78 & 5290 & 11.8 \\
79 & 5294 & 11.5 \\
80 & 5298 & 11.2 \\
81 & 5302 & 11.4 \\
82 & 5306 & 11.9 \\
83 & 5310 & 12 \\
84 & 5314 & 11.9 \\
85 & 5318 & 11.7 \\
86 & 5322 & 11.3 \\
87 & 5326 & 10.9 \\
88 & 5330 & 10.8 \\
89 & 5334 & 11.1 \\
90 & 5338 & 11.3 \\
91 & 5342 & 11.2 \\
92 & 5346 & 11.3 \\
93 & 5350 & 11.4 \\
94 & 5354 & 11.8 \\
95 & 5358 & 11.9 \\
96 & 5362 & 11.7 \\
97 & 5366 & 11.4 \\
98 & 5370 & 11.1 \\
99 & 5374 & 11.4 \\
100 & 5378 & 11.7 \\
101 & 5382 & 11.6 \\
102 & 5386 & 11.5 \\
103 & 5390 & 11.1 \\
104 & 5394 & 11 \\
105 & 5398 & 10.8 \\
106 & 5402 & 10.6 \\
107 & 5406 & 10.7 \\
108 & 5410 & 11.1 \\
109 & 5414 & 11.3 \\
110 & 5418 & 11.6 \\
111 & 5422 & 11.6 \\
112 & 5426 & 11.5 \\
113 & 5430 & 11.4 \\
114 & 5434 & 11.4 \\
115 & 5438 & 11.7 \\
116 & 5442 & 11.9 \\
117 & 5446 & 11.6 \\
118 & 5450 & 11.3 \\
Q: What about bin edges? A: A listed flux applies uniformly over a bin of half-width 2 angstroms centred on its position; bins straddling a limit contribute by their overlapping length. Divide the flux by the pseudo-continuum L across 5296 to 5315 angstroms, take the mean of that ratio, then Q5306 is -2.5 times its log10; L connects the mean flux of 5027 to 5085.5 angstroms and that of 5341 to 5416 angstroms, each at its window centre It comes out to -0.063 mag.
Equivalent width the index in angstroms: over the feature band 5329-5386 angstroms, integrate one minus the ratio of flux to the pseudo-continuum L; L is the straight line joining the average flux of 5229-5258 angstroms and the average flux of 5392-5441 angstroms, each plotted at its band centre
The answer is -2.0 angstroms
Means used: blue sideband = 10.7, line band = 11.4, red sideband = 11.2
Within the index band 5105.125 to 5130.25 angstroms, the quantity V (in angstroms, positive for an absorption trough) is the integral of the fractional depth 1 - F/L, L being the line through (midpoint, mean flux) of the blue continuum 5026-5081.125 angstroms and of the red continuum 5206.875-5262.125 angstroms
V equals 1.02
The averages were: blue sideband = 10.1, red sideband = 10.4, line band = 9.77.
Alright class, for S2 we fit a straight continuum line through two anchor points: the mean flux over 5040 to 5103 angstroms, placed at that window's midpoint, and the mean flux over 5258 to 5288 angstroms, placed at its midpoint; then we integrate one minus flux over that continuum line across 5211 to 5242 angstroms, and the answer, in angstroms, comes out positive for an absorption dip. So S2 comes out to 0.8 angstroms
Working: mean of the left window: 10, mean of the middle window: 10.3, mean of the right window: 10.8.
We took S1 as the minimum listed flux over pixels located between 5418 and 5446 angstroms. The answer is 11.4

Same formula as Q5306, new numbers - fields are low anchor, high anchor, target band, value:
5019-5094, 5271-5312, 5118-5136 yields 0.08 mag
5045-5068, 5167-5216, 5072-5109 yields 0.01 mag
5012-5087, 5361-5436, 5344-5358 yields -0.04 mag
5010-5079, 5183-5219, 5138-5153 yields 0.03 mag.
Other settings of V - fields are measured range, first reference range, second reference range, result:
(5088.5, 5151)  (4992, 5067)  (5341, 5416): 3.6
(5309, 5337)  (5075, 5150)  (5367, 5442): -1.3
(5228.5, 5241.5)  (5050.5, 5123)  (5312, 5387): 0.4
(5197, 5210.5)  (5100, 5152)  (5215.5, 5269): 0.5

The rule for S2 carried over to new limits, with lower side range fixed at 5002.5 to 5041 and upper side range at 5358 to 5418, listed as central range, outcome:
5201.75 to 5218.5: 1.14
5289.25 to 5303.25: -0.72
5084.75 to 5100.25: 0.24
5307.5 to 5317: -0.84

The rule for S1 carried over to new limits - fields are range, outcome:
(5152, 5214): 7.81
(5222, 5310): 9.77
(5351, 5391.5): 11.1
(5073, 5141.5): 9.6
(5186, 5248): 8.9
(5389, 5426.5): 10.6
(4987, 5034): 9.42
